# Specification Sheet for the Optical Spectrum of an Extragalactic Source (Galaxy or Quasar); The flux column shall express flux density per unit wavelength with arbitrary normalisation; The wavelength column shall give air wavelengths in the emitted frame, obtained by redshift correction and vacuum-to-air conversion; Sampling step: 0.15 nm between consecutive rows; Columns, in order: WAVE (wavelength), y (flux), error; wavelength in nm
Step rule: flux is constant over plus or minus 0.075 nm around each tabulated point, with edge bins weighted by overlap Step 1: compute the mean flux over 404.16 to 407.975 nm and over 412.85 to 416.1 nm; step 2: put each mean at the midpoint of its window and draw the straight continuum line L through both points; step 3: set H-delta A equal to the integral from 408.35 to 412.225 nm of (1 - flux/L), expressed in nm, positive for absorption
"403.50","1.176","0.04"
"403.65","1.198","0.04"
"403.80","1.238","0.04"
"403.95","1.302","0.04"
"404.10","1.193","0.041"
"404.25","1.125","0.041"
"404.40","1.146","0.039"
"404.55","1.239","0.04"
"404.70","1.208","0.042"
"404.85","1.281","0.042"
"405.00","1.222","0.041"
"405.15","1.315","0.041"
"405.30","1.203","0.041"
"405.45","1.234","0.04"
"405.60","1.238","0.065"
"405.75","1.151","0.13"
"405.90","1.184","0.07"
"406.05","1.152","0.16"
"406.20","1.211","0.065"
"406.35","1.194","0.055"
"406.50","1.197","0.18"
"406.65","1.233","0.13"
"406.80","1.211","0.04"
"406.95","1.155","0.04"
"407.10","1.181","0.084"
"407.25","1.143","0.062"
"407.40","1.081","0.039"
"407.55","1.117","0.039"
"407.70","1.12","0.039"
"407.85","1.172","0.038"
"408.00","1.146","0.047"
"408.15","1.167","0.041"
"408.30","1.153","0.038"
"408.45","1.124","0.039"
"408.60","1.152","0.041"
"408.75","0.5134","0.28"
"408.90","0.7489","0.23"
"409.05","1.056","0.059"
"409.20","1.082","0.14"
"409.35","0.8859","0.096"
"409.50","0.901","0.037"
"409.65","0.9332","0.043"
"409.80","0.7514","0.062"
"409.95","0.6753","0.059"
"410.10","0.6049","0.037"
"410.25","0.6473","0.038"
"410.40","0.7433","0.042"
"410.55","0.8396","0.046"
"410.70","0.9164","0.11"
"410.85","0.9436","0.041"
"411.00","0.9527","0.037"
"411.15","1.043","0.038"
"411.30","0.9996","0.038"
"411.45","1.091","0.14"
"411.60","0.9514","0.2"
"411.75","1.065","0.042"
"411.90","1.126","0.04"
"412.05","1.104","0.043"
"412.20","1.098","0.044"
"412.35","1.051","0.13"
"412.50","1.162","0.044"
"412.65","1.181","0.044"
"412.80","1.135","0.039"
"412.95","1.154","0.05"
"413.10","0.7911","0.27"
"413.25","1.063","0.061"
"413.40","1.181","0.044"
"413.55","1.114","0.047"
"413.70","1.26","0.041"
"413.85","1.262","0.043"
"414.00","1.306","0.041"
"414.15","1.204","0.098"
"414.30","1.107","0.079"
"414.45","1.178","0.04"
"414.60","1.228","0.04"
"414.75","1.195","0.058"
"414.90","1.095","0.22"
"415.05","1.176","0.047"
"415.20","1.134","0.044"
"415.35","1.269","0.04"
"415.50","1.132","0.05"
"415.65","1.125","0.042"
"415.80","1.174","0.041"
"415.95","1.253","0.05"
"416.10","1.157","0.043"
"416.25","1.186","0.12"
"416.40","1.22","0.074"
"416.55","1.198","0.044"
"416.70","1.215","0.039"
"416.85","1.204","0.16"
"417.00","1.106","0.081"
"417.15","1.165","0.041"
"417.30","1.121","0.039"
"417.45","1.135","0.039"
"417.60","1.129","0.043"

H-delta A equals 0.84 nm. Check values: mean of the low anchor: 1.19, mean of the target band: 0.92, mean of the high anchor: 1.16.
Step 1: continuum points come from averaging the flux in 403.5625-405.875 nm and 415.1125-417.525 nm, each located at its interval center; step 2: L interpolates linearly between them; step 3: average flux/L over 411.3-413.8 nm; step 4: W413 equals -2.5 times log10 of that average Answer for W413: 0.090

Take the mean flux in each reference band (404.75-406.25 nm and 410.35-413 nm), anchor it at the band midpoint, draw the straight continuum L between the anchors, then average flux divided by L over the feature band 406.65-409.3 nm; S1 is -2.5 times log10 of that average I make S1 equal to 0.06 mag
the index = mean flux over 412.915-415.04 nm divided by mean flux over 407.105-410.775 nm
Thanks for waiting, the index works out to 1.22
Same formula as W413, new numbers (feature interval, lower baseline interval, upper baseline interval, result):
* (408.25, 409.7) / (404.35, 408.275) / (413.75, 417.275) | 0.24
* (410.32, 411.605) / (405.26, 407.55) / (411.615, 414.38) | 0.21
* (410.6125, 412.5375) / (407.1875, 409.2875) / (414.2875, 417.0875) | 0.08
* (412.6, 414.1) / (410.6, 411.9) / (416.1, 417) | -0.07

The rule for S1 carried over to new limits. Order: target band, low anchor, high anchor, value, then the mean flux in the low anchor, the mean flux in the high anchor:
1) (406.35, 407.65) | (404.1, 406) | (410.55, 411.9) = -0.022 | 1.21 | 0.994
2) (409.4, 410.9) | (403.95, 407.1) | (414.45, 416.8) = 0.444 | 1.21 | 1.18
